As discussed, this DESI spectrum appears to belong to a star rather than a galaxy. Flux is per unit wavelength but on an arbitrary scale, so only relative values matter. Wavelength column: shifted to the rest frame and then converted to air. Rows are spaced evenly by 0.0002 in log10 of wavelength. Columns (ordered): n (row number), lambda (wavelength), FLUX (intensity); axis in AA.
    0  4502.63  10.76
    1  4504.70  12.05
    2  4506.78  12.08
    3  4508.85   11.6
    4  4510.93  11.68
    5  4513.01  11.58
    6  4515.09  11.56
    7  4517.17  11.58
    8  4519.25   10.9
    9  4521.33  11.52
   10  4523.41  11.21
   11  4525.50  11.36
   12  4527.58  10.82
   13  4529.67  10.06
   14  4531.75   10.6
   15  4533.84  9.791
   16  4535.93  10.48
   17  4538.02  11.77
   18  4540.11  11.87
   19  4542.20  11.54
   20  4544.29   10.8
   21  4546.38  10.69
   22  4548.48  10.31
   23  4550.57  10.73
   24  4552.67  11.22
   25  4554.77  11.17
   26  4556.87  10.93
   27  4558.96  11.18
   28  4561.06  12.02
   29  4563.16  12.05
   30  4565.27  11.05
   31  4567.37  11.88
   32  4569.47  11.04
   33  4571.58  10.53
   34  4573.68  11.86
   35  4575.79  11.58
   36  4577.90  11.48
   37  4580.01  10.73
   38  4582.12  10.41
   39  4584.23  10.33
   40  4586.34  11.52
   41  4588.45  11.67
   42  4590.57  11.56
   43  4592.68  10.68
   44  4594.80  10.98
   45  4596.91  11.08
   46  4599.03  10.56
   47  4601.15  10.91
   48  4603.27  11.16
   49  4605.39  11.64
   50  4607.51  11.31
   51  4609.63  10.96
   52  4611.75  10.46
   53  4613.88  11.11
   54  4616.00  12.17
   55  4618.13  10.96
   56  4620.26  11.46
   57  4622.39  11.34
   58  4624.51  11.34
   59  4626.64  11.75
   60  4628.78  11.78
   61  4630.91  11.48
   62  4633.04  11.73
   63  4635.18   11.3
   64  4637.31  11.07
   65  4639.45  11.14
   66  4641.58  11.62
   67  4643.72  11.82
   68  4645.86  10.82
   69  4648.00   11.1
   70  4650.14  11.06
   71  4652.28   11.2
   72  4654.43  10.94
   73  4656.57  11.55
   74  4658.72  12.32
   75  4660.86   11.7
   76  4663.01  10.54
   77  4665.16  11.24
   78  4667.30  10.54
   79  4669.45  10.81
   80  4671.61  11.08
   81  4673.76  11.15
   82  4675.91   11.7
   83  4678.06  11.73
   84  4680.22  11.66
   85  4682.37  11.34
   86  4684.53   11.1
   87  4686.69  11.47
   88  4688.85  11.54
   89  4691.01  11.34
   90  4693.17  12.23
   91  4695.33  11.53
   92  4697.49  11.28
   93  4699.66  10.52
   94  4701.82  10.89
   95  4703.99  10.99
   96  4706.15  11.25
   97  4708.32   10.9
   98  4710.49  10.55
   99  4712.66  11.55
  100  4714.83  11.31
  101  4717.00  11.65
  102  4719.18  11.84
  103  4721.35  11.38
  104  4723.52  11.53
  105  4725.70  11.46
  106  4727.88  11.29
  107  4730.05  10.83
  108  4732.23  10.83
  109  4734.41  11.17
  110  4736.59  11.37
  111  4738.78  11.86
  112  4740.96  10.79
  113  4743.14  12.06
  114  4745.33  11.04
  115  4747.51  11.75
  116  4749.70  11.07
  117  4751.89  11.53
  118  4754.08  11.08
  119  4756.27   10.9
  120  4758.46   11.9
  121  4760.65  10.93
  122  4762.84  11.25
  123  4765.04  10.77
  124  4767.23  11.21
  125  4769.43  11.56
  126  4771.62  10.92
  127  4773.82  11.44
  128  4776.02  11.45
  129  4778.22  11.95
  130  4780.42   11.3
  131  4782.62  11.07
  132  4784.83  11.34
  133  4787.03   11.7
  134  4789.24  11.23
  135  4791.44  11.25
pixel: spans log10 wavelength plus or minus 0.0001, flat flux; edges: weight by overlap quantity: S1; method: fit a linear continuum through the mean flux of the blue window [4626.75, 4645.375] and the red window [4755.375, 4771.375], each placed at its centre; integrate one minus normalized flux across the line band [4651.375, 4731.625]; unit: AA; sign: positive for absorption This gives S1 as 0.5 AA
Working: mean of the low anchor 11.5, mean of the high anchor 11.2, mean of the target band 11.3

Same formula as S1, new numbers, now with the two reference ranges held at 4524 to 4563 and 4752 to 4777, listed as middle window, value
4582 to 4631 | -0.6 AA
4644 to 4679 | -0.3 AA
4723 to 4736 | 0.0 AA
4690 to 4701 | -0.2 AA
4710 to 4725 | -0.3 AA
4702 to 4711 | 0.2 AA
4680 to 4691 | -0.2 AA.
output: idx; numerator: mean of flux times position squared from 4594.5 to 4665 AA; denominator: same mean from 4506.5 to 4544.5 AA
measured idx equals 1.06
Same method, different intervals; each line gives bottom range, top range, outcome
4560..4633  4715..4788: 1.08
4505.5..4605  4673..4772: 1.09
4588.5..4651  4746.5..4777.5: 1.06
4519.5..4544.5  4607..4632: 1.07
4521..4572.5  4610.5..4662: 1.07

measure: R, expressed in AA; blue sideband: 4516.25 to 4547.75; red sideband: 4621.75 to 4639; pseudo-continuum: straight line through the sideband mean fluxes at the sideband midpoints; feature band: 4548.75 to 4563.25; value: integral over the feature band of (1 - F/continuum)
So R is -0.2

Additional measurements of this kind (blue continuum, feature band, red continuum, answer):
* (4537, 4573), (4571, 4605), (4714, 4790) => 0.5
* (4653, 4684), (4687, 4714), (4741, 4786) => 0.2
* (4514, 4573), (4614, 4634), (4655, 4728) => -0.6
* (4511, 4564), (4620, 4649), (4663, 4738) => -0.5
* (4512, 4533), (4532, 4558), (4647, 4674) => 0.4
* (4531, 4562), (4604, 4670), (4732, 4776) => -1.0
